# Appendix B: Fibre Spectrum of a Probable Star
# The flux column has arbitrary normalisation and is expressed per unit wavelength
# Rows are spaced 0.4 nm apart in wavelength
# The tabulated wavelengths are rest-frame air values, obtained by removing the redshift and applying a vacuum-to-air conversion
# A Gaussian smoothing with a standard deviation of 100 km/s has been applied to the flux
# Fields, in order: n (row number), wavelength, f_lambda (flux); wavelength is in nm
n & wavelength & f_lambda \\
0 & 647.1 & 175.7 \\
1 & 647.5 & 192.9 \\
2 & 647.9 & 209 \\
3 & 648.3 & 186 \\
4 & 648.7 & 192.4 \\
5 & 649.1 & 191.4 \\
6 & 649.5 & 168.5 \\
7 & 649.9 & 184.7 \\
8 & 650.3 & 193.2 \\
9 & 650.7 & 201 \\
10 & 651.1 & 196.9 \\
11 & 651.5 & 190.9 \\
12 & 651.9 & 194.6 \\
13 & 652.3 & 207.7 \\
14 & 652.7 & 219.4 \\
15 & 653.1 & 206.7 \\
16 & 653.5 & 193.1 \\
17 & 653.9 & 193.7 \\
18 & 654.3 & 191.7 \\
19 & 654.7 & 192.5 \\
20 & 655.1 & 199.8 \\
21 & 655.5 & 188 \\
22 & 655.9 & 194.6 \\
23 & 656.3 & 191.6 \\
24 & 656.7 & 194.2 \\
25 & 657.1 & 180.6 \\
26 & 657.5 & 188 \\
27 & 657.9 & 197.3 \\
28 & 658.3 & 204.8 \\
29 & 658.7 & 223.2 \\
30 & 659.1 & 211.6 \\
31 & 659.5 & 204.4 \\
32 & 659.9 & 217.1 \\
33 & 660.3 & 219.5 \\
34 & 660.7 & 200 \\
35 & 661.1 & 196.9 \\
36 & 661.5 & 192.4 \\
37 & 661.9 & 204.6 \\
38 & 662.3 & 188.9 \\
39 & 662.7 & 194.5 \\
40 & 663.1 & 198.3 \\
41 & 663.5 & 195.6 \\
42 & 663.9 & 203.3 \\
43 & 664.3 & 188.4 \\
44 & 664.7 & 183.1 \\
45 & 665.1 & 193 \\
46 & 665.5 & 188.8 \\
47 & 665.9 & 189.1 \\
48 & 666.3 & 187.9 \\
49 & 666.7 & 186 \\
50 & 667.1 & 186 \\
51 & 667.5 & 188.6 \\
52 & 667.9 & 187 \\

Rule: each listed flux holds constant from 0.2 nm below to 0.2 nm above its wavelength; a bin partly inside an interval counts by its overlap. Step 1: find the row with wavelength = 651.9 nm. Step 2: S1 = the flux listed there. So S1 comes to 194.6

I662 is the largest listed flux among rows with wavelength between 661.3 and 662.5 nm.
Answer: 204.6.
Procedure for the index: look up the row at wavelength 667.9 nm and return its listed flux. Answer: 187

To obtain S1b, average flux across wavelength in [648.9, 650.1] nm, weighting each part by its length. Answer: 182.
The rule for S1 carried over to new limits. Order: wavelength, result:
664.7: 183.1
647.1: 175.7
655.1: 199.8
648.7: 192.4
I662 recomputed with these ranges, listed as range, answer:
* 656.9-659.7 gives 223.2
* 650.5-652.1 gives 201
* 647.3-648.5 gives 209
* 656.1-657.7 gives 194.2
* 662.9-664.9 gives 203.3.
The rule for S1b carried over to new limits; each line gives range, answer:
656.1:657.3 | 189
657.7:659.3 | 209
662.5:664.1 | 198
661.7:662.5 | 197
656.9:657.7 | 184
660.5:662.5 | 197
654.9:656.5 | 194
